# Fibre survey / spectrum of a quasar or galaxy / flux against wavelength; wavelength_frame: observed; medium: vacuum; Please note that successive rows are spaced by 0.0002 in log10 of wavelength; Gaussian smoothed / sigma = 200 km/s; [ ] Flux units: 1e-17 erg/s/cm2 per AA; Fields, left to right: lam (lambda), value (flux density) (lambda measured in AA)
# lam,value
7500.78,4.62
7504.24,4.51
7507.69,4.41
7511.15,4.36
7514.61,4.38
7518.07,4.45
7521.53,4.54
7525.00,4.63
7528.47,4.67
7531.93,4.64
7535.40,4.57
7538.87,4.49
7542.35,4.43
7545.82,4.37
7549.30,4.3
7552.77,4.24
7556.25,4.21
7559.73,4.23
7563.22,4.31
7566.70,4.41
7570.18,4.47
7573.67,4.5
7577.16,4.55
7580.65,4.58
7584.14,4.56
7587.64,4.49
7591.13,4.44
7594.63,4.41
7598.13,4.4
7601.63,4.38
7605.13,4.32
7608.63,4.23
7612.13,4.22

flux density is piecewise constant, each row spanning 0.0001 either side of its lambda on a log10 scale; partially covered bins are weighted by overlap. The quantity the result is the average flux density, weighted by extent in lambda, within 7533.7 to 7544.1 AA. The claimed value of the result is 4.5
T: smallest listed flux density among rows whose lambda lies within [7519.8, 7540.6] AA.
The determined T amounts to 4.49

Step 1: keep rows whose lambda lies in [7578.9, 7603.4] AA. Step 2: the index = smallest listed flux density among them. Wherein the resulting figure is 4.38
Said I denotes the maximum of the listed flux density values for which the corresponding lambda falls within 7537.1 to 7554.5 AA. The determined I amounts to 4.49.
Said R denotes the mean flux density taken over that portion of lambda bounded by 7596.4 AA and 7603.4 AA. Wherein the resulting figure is 4.39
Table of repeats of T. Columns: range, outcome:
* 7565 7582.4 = 4.41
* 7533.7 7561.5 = 4.21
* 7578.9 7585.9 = 4.56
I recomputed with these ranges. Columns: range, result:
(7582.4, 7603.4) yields 4.56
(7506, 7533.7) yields 4.67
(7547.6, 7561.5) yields 4.3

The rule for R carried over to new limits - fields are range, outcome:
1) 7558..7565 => 4.27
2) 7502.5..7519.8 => 4.42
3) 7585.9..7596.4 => 4.45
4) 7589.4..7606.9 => 4.39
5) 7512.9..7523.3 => 4.46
